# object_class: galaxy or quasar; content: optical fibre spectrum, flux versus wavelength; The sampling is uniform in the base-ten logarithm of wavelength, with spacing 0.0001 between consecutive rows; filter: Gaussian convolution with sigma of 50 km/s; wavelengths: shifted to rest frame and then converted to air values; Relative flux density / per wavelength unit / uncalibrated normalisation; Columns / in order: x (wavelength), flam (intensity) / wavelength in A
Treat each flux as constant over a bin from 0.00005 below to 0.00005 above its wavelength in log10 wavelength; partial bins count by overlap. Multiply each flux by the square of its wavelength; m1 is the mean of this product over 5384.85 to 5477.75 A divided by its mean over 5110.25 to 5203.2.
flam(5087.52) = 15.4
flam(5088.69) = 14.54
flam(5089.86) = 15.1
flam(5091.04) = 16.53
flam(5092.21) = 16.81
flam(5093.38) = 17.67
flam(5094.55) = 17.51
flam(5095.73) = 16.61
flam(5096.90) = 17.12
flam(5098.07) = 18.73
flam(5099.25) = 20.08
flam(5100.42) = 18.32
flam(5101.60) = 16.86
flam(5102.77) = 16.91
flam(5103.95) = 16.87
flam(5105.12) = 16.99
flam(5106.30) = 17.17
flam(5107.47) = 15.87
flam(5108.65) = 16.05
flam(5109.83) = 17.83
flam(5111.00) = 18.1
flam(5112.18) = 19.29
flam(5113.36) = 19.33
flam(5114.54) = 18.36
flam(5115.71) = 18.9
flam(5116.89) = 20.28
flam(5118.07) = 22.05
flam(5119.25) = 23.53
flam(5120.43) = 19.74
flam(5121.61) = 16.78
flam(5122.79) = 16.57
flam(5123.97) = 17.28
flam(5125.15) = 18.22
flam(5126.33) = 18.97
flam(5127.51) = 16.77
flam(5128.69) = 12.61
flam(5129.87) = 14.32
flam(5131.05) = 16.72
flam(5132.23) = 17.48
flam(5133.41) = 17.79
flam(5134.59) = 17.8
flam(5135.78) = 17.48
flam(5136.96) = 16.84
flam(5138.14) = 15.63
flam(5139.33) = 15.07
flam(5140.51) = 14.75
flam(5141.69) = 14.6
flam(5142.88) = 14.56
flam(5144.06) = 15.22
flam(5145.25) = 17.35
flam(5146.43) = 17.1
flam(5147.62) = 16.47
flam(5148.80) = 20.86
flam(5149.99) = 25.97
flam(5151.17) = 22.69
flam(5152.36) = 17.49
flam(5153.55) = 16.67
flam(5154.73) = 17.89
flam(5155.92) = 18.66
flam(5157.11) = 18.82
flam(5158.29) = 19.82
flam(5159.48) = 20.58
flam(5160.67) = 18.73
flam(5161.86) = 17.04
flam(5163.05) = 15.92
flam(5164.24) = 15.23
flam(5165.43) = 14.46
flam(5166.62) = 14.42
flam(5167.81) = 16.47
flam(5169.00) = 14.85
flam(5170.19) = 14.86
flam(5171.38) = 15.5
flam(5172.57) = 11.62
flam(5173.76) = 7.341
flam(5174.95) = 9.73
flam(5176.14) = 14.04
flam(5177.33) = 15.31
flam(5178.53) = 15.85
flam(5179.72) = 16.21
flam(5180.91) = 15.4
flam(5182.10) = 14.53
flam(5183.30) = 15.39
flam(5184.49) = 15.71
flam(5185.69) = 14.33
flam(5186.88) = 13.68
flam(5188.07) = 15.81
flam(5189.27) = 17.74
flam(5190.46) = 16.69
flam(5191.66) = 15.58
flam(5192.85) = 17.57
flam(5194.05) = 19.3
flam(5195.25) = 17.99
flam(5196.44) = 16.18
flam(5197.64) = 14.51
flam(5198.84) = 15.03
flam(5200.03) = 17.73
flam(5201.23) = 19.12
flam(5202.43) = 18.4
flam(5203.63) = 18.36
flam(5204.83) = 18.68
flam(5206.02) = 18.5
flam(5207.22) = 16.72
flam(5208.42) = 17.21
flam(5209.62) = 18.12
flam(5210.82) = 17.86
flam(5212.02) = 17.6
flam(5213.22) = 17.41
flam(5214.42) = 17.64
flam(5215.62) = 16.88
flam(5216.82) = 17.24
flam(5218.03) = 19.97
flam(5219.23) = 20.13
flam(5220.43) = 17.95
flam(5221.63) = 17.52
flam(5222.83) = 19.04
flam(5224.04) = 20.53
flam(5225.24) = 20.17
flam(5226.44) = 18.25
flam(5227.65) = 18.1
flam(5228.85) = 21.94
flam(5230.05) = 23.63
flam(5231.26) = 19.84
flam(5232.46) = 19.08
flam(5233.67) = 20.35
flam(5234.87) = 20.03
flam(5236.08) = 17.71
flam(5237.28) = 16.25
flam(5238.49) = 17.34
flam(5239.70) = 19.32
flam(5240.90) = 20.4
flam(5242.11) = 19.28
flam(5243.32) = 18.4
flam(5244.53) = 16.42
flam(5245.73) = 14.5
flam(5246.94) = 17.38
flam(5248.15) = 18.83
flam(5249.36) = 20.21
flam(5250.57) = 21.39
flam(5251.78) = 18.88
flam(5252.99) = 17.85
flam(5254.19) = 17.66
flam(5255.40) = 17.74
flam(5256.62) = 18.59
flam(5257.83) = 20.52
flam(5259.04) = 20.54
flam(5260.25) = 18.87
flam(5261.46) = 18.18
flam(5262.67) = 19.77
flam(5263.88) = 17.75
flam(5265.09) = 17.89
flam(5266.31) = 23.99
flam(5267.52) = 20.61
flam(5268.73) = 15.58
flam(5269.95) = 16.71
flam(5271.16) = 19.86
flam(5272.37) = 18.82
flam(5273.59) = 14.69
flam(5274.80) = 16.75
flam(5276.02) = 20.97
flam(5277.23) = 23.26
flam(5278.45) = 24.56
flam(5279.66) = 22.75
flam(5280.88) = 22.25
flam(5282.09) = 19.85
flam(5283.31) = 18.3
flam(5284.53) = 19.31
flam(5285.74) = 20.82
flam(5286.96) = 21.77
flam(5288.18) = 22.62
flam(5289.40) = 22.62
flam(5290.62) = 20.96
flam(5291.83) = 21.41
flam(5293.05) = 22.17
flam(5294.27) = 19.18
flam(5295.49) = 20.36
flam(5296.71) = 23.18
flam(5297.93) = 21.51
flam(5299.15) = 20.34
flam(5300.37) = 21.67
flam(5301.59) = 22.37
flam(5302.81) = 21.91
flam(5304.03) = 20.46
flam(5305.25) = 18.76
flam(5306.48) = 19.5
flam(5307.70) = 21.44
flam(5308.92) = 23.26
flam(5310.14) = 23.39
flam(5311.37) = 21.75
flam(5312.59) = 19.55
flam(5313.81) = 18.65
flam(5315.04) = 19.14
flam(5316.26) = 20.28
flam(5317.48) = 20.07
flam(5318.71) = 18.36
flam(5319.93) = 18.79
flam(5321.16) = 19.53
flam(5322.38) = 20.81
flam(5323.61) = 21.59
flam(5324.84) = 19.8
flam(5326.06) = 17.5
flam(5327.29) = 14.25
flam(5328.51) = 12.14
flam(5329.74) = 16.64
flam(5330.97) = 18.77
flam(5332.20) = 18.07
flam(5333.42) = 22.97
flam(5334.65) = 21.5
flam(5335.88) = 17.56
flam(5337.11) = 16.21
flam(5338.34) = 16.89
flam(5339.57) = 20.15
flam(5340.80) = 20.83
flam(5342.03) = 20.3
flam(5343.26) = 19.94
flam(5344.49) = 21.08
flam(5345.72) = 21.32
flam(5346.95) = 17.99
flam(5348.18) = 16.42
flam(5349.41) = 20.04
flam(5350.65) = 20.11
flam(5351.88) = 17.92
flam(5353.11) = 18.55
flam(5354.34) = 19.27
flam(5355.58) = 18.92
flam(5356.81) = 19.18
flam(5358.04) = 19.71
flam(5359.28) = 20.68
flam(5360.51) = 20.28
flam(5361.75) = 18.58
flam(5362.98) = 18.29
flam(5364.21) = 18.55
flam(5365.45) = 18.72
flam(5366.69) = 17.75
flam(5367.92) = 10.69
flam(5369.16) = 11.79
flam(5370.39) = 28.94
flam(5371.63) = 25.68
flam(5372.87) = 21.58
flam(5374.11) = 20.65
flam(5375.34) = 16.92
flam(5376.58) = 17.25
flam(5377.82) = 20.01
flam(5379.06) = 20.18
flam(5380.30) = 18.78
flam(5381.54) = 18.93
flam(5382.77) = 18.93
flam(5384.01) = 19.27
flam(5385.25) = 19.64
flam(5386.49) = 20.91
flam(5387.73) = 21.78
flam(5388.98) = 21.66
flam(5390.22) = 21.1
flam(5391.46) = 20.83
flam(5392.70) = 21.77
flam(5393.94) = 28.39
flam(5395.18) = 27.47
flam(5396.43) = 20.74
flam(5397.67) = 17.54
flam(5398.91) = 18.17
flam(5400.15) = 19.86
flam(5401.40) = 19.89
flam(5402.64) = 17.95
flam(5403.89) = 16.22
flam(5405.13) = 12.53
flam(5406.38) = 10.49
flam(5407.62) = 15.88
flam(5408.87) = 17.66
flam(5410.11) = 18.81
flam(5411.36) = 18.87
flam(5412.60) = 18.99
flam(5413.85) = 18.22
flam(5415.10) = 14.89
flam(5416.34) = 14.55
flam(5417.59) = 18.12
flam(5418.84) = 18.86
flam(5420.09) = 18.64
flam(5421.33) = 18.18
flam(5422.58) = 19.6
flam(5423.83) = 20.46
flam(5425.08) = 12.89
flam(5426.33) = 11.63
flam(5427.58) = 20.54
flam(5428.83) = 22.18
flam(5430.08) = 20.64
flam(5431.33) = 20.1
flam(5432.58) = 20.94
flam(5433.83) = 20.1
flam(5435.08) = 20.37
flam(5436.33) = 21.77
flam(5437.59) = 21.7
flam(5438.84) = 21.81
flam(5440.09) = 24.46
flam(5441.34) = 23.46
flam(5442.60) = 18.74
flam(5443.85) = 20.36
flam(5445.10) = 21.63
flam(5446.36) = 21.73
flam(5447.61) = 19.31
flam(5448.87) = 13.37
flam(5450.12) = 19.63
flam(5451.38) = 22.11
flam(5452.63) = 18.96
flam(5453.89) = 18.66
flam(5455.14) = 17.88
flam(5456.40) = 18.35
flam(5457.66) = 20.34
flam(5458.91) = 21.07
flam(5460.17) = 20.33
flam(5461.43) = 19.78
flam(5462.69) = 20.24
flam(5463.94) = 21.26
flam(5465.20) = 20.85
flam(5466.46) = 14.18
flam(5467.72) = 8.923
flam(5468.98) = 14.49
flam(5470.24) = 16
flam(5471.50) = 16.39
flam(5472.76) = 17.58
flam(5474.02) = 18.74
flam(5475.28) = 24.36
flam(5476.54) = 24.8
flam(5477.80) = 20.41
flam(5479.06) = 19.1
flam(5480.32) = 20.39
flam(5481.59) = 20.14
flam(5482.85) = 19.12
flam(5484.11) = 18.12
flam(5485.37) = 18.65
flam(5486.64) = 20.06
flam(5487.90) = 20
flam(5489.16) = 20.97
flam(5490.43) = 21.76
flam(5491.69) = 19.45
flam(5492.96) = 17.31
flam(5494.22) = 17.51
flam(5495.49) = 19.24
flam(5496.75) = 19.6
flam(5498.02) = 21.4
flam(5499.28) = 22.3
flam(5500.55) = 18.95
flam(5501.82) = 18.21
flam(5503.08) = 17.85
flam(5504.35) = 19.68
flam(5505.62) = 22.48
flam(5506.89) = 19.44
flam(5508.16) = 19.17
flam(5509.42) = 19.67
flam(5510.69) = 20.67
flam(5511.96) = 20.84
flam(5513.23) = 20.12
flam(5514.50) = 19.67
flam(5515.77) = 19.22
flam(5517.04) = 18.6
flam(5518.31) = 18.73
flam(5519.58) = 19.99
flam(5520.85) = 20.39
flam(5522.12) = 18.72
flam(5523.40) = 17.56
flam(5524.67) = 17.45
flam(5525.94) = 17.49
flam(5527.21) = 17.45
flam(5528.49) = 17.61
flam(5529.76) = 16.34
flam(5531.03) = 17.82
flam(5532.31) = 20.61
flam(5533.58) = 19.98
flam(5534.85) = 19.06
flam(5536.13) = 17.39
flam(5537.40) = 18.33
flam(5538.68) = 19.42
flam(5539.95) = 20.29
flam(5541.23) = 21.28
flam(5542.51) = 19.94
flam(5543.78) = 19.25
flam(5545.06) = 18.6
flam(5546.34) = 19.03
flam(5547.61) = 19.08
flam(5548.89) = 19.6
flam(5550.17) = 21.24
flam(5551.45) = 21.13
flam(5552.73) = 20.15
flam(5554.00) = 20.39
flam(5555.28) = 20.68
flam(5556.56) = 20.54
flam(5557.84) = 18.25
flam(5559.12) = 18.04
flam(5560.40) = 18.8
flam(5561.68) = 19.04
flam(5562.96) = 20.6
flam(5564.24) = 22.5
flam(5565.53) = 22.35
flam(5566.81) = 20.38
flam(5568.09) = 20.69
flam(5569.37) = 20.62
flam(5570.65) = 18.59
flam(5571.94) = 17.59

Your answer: 1.27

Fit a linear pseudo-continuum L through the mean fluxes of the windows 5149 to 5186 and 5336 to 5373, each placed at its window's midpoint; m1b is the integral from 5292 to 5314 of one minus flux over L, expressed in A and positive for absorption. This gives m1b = -3.3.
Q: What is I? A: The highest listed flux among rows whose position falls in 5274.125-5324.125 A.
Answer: 24.56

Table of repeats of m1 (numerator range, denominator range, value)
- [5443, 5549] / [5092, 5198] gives 1.30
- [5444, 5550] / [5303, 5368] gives 1.06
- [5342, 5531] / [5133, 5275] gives 1.20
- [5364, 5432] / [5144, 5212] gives 1.23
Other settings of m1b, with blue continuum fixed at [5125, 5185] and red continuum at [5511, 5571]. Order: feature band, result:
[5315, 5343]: -1.66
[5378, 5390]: -1.23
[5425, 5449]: -2.02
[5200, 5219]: -1.40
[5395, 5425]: 0.98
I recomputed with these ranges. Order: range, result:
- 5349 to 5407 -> 28.94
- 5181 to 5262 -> 23.63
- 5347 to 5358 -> 20.11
